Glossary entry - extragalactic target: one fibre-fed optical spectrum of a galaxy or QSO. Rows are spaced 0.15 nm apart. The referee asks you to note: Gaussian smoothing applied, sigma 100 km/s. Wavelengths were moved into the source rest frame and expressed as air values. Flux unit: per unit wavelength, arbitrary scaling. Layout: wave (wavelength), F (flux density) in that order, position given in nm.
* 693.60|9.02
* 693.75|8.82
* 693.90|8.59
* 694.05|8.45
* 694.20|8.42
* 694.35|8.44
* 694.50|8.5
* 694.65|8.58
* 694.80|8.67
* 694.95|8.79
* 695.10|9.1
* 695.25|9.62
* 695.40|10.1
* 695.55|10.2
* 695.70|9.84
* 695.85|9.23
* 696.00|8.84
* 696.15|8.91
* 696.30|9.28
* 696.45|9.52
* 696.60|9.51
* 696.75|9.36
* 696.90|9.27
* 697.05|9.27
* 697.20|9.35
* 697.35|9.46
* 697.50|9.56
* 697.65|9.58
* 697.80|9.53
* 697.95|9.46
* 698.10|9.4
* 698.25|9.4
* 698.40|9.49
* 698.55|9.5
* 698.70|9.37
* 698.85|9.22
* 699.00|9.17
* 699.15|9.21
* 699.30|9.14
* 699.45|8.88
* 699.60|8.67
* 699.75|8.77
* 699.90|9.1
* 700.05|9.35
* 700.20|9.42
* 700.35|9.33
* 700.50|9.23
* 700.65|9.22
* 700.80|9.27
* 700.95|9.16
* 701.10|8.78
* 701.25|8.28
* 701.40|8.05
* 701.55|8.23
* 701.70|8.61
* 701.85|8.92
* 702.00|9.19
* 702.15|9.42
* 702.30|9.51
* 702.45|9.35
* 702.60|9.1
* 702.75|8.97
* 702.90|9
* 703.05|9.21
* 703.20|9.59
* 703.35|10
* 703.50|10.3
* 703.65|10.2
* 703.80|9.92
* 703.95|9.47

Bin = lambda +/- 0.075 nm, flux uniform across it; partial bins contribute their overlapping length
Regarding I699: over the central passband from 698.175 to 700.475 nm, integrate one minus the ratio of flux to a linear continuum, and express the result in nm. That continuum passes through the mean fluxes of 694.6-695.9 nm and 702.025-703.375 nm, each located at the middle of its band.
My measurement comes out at 0.03 nm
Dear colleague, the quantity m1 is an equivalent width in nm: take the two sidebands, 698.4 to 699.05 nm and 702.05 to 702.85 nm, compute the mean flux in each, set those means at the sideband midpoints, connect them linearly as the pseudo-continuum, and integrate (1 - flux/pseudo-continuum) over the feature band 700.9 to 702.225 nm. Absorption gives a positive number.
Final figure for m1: 0.08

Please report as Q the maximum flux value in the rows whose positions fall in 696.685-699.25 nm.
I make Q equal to 9.58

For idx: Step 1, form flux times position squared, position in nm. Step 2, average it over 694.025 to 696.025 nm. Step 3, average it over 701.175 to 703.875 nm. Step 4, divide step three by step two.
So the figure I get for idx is 1.04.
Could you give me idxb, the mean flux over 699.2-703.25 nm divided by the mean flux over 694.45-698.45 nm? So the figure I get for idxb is 1.0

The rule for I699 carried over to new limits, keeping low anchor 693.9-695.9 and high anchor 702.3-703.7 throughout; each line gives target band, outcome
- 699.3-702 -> 0.134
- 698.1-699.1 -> -0.010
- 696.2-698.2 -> -0.052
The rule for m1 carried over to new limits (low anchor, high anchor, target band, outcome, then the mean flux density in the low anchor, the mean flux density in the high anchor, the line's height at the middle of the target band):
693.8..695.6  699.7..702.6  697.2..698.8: -0.087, 8.94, 9.01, 8.98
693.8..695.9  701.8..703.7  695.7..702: 0.050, 9.03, 9.44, 9.24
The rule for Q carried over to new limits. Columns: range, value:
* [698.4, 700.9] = 9.5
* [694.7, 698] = 10.2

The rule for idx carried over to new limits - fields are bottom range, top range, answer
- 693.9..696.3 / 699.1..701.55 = 1.01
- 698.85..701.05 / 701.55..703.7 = 1.03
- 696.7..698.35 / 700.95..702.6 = 0.95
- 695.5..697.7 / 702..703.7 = 1.03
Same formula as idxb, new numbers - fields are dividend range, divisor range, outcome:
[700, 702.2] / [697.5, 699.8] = 0.97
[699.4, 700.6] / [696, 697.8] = 0.97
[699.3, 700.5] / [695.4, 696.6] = 0.96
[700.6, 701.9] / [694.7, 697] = 0.93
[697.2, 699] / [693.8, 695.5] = 1.06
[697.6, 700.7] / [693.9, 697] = 1.02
